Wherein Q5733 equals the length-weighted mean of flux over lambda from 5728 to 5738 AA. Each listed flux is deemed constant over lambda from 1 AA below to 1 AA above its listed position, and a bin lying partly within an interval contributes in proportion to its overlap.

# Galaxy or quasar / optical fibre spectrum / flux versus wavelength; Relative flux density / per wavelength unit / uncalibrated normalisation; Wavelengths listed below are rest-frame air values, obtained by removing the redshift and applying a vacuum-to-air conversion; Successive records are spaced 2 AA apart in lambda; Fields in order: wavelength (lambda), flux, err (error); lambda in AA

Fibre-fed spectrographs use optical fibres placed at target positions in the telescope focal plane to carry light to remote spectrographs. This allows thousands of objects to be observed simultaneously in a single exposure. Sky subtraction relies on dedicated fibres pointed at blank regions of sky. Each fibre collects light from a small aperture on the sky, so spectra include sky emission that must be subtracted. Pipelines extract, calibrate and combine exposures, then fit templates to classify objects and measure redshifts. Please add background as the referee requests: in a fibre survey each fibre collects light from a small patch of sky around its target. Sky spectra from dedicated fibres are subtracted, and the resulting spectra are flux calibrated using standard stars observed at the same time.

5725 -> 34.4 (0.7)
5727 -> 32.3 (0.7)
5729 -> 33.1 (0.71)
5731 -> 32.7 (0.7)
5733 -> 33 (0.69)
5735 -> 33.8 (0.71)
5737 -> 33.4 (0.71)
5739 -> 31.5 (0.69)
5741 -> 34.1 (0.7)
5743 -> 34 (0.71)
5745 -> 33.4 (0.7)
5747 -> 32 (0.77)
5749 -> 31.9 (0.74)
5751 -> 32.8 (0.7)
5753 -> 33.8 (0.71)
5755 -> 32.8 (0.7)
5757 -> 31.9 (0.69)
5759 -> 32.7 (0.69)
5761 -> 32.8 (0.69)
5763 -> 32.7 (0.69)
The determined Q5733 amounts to 33.2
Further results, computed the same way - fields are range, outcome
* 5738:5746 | 33.2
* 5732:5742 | 33.2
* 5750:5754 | 33.3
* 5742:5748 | 33.1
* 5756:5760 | 32.3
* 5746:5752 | 32.2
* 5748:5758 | 32.6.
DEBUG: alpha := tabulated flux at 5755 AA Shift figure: 32.8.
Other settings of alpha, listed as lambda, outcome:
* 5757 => 31.9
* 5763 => 32.7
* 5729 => 33.1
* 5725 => 34.4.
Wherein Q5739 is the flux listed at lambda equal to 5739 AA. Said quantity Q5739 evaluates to 31.5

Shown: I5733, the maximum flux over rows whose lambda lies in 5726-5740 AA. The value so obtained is 33.8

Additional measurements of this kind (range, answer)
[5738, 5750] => 34.1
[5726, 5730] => 33.1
